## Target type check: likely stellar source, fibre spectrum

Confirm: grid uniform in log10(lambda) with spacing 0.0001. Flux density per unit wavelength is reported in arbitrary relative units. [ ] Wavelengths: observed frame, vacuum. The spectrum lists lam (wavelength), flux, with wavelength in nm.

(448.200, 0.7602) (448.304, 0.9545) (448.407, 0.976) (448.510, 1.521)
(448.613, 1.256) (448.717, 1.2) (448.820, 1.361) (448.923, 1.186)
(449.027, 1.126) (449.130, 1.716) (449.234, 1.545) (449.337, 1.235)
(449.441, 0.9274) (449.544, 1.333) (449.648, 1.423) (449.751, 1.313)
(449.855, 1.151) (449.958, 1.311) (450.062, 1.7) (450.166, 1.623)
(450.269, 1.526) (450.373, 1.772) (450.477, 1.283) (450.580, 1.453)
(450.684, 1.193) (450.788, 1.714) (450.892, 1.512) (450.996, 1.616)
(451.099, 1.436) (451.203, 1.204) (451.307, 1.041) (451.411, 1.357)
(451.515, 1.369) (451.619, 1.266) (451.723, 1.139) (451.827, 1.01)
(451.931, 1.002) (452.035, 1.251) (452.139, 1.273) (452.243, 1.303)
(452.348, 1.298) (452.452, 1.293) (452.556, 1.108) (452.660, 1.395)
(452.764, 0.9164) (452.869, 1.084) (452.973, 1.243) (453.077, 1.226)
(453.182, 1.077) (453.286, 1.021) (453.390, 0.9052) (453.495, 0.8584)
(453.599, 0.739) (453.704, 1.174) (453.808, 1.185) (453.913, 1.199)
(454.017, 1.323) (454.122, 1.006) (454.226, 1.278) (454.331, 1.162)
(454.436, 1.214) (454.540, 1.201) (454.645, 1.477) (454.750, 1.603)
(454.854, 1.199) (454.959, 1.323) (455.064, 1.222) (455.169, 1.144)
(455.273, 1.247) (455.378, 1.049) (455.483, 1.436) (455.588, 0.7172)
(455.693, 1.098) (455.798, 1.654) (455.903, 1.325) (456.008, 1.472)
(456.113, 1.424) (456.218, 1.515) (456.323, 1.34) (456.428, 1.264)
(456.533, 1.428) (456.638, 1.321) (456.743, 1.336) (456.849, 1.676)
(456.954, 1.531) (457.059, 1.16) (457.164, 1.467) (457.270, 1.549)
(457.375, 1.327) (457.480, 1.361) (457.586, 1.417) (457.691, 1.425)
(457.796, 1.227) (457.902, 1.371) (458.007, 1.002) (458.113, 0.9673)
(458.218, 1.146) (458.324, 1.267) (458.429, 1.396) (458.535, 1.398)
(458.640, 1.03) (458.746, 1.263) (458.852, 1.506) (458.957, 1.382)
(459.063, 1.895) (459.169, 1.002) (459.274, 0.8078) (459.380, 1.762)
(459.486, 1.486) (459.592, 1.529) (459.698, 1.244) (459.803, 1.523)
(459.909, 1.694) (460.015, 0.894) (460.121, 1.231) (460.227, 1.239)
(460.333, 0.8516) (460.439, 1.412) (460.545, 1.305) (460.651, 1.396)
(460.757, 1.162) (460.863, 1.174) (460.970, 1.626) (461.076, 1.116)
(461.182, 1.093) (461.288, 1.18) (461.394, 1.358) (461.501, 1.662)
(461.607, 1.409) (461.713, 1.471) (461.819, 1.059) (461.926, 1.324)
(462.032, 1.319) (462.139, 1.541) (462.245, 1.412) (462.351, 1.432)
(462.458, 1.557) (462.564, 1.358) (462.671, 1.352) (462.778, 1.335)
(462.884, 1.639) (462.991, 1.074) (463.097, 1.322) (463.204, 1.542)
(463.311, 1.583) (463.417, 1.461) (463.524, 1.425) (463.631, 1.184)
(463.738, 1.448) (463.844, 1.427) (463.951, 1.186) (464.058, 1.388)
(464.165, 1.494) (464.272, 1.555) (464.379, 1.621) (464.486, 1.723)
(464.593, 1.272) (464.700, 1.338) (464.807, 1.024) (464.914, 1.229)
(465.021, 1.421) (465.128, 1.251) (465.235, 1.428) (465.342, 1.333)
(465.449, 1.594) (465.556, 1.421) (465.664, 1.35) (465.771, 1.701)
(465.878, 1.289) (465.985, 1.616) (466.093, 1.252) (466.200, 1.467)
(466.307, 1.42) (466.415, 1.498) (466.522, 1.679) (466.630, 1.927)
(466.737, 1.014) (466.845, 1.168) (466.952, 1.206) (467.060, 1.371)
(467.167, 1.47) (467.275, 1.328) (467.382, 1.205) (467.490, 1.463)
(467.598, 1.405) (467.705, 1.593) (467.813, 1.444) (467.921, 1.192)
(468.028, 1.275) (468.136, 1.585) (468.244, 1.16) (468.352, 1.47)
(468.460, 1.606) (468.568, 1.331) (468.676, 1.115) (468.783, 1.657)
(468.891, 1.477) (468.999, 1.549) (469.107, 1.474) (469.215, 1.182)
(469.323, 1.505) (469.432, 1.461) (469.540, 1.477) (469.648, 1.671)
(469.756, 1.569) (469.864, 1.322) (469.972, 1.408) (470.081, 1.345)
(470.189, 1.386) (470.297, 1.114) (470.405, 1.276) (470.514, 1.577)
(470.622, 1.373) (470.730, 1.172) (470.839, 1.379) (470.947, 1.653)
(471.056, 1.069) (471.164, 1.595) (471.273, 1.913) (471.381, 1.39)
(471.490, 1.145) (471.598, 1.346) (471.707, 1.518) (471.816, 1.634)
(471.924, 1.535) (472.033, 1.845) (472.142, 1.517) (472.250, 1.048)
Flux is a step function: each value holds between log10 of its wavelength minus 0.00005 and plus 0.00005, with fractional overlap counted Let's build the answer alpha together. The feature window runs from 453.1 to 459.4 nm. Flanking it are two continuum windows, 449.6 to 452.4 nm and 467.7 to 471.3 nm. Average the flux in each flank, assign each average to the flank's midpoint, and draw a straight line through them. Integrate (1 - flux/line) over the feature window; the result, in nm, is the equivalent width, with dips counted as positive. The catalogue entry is 0.47 nm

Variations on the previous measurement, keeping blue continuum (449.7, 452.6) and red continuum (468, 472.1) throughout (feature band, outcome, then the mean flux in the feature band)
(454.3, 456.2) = 0.111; 1.28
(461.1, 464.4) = 0.024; 1.39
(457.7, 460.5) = 0.181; 1.29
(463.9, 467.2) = 0.010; 1.41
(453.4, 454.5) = 0.201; 1.11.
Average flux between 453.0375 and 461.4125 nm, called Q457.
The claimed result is 1.28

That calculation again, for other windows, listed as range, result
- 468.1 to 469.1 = 1.44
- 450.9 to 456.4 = 1.22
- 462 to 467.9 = 1.41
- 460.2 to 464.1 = 1.35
